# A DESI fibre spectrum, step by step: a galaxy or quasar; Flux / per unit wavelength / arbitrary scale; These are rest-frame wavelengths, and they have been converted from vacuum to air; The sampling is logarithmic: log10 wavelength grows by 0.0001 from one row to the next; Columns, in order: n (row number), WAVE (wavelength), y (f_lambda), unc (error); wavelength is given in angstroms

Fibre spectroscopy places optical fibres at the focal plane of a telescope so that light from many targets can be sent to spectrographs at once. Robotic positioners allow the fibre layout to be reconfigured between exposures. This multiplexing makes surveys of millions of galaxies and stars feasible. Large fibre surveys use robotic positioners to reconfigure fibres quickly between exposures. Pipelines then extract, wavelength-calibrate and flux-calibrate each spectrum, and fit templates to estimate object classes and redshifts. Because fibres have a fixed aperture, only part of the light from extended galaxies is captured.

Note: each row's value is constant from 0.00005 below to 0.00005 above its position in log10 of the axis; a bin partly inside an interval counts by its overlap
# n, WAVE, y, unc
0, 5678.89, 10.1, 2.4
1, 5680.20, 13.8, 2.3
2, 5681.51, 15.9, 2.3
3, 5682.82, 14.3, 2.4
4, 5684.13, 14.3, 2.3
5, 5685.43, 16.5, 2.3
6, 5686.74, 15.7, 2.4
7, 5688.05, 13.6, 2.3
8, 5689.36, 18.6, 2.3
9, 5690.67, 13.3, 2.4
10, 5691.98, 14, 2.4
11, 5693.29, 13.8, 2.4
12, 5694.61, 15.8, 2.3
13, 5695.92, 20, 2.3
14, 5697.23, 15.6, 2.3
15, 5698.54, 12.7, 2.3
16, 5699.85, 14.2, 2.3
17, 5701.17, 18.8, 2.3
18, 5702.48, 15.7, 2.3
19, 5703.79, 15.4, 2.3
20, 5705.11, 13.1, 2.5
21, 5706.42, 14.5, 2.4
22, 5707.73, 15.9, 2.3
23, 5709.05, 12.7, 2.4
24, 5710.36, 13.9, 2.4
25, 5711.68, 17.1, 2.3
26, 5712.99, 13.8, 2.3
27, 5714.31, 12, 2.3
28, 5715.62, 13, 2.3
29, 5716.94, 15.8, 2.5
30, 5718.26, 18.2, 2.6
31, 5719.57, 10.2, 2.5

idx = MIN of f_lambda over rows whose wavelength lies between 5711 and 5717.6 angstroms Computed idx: 12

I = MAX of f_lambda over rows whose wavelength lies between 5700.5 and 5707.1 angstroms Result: 18.8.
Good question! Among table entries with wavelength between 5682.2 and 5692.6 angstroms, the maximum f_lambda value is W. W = 18.6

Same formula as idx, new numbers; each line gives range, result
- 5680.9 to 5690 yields 13.6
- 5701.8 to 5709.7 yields 12.7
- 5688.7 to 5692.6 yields 13.3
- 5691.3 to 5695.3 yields 13.8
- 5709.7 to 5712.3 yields 13.9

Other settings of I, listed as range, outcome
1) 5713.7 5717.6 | 15.8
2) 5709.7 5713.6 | 17.1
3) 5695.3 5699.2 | 20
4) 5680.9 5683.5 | 15.9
